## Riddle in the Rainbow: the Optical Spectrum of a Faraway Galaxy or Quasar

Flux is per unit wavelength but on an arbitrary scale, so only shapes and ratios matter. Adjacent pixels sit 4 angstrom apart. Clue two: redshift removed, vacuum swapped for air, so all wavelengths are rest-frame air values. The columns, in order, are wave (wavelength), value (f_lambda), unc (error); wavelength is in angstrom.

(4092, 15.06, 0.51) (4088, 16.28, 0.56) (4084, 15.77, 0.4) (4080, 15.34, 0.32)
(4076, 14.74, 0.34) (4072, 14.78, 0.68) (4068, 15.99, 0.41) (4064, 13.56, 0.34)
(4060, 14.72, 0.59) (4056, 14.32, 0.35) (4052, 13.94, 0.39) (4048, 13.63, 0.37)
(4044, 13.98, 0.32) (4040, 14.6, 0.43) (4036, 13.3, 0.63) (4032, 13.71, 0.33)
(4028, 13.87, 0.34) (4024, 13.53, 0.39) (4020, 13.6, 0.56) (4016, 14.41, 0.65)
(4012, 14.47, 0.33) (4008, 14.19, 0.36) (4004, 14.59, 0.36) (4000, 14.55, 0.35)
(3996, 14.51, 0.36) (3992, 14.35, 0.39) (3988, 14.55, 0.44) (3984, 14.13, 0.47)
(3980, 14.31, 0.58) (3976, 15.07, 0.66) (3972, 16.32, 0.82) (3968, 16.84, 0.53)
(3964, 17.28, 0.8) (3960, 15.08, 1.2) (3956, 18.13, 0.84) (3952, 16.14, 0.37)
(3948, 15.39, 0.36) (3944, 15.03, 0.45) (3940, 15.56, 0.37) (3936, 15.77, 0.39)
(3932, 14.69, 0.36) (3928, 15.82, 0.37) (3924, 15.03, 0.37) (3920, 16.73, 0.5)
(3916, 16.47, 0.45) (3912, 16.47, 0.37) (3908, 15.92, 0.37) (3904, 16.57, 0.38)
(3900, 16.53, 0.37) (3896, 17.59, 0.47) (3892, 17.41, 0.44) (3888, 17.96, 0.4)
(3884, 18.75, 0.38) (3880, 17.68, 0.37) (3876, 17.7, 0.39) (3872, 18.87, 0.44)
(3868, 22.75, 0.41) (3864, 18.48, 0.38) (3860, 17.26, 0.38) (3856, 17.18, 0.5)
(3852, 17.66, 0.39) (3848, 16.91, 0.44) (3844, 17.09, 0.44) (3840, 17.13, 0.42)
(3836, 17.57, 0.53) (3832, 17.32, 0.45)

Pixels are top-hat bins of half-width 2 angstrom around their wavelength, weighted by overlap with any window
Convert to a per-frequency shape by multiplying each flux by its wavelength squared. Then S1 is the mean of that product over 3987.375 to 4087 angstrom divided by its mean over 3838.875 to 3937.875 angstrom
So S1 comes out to 0.9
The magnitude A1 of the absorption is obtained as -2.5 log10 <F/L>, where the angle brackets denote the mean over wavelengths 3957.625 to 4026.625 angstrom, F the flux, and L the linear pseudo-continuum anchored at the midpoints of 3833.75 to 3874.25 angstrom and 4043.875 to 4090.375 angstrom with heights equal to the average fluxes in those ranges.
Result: 0.080 mag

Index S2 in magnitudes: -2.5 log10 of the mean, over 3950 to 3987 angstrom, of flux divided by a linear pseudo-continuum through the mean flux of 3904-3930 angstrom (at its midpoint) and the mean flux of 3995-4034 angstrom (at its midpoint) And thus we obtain -0.06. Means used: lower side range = 16.1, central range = 15.9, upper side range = 14.1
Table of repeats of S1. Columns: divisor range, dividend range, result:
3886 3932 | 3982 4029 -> 0.91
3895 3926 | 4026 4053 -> 0.90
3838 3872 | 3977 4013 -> 0.86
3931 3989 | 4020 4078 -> 0.95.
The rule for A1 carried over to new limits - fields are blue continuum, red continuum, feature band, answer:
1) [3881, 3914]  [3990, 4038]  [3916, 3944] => 0.05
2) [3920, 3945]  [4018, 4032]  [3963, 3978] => -0.11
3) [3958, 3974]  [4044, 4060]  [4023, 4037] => 0.08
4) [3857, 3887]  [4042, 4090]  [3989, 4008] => 0.12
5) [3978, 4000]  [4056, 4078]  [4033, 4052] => 0.06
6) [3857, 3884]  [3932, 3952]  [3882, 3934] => 0.03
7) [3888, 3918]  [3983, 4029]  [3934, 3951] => 0.02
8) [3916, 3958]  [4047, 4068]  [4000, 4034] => 0.05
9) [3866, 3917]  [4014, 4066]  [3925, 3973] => 0.02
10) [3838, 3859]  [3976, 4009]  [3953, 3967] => -0.12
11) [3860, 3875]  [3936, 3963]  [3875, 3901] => 0.05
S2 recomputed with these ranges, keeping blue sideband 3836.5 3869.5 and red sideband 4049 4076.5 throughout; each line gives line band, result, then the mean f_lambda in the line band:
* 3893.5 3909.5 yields 0.030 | 16.7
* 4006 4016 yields 0.075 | 14.3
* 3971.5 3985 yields 0.074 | 14.9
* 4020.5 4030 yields 0.111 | 13.7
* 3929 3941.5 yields 0.085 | 15.4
